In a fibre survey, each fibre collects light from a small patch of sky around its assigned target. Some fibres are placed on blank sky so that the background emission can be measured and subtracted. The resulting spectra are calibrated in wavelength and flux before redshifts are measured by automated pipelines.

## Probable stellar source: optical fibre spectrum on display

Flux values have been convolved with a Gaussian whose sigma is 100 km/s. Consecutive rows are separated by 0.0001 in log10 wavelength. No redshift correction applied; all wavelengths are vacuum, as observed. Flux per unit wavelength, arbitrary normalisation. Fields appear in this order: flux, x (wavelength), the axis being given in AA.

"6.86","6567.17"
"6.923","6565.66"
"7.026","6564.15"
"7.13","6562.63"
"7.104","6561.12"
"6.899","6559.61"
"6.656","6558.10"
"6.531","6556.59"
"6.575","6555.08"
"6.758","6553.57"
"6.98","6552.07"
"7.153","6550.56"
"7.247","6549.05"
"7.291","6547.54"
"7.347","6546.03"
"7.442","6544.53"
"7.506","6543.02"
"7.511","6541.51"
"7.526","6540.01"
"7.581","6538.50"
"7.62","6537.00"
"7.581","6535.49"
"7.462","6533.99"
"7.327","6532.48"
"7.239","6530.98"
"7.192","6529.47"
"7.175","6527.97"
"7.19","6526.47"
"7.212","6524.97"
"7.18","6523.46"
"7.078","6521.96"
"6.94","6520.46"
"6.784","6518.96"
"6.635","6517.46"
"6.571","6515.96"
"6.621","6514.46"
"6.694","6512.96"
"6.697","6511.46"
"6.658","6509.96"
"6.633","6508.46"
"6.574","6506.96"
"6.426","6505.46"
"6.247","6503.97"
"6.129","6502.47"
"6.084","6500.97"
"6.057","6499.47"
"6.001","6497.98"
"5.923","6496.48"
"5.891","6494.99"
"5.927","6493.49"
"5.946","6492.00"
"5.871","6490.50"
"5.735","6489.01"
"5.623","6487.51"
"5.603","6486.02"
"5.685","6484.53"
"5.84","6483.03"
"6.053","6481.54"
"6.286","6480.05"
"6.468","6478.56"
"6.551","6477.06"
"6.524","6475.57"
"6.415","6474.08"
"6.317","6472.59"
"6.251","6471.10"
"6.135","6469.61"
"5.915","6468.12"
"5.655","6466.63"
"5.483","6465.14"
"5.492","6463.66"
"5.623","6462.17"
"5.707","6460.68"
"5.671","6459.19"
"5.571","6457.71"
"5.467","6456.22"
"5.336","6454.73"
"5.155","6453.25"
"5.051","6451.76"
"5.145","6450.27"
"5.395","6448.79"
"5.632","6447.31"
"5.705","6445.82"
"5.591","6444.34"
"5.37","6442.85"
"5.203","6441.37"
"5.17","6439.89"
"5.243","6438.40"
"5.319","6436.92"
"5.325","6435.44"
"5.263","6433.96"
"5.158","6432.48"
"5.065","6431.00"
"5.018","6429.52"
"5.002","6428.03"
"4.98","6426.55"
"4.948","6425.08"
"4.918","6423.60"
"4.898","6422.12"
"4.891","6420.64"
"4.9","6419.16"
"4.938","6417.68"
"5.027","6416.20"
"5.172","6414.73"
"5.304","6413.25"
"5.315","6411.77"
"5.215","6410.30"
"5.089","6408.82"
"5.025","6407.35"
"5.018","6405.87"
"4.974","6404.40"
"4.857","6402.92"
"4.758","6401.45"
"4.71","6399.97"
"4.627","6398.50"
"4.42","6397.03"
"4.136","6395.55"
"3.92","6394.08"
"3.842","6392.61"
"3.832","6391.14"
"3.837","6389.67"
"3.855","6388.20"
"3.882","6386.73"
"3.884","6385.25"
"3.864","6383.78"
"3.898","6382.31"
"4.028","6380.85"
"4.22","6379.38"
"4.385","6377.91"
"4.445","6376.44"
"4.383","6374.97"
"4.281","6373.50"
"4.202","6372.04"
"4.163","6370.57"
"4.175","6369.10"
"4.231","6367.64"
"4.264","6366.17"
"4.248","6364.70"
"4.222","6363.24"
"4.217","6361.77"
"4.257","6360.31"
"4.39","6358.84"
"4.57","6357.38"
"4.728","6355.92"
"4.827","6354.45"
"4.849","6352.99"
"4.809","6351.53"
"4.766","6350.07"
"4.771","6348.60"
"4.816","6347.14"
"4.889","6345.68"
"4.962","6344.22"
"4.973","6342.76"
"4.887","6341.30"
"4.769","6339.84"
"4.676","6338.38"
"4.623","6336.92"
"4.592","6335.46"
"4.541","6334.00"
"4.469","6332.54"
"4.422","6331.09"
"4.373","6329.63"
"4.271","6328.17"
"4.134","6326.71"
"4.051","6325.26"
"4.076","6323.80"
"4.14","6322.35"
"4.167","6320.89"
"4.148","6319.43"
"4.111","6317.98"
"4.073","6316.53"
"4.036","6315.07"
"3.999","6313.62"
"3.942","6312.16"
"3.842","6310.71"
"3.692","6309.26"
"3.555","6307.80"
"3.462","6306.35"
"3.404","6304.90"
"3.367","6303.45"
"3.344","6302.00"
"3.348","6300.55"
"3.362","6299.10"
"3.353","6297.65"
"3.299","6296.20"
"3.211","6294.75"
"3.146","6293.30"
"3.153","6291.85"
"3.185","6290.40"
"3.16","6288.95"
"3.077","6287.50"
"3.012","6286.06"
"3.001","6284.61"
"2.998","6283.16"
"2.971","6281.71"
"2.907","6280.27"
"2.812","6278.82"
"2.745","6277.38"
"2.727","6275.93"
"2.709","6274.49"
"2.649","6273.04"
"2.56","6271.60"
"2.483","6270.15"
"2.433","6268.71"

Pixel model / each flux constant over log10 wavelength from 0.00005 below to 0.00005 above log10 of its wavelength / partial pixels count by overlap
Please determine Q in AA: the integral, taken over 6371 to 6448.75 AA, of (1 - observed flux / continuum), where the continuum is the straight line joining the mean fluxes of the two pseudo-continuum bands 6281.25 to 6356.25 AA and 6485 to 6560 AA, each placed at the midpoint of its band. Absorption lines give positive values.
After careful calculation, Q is 7.2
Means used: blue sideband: 4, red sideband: 6.75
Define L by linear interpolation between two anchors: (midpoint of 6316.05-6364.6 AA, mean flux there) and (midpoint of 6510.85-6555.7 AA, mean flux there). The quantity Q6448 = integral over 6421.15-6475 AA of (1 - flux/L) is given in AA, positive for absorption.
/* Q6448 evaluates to 4.9 AA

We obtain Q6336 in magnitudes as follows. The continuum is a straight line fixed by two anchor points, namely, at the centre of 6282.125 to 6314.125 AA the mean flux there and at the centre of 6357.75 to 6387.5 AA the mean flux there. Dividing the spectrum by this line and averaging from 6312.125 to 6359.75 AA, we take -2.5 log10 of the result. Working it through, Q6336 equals -0.19 mag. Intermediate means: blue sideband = 3.35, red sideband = 4.19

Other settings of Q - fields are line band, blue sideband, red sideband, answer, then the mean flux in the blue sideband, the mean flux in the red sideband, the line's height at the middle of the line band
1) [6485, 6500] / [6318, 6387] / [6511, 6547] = 1.71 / 4.4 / 7.18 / 6.6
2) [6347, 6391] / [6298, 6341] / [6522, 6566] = 3.84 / 4.04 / 7.18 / 4.73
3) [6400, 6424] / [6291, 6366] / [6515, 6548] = 1.84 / 4.16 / 7.24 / 5.43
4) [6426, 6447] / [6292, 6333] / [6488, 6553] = 1.28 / 3.8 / 6.81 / 5.59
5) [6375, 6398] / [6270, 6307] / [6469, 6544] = 2.96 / 3.06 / 6.59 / 4.65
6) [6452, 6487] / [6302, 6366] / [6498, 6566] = 1.47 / 4.32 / 6.95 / 6.12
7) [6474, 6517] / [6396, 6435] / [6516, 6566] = 1.05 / 4.98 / 7.14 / 6.35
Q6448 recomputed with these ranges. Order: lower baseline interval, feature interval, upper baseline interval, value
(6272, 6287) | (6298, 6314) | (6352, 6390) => -1.5 AA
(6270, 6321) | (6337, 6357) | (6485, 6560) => -3.6 AA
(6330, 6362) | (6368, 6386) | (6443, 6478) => 2.9 AA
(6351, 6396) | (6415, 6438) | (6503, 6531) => 0.6 AA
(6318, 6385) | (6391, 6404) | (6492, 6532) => 1.7 AA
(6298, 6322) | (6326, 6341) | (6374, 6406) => -2.3 AA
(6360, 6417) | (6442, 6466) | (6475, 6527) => 0.3 AA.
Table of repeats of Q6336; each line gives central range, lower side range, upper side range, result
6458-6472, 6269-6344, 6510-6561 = 0.05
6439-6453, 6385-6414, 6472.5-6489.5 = 0.01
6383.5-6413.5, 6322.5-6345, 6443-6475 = 0.14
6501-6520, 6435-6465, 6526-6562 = 0.00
